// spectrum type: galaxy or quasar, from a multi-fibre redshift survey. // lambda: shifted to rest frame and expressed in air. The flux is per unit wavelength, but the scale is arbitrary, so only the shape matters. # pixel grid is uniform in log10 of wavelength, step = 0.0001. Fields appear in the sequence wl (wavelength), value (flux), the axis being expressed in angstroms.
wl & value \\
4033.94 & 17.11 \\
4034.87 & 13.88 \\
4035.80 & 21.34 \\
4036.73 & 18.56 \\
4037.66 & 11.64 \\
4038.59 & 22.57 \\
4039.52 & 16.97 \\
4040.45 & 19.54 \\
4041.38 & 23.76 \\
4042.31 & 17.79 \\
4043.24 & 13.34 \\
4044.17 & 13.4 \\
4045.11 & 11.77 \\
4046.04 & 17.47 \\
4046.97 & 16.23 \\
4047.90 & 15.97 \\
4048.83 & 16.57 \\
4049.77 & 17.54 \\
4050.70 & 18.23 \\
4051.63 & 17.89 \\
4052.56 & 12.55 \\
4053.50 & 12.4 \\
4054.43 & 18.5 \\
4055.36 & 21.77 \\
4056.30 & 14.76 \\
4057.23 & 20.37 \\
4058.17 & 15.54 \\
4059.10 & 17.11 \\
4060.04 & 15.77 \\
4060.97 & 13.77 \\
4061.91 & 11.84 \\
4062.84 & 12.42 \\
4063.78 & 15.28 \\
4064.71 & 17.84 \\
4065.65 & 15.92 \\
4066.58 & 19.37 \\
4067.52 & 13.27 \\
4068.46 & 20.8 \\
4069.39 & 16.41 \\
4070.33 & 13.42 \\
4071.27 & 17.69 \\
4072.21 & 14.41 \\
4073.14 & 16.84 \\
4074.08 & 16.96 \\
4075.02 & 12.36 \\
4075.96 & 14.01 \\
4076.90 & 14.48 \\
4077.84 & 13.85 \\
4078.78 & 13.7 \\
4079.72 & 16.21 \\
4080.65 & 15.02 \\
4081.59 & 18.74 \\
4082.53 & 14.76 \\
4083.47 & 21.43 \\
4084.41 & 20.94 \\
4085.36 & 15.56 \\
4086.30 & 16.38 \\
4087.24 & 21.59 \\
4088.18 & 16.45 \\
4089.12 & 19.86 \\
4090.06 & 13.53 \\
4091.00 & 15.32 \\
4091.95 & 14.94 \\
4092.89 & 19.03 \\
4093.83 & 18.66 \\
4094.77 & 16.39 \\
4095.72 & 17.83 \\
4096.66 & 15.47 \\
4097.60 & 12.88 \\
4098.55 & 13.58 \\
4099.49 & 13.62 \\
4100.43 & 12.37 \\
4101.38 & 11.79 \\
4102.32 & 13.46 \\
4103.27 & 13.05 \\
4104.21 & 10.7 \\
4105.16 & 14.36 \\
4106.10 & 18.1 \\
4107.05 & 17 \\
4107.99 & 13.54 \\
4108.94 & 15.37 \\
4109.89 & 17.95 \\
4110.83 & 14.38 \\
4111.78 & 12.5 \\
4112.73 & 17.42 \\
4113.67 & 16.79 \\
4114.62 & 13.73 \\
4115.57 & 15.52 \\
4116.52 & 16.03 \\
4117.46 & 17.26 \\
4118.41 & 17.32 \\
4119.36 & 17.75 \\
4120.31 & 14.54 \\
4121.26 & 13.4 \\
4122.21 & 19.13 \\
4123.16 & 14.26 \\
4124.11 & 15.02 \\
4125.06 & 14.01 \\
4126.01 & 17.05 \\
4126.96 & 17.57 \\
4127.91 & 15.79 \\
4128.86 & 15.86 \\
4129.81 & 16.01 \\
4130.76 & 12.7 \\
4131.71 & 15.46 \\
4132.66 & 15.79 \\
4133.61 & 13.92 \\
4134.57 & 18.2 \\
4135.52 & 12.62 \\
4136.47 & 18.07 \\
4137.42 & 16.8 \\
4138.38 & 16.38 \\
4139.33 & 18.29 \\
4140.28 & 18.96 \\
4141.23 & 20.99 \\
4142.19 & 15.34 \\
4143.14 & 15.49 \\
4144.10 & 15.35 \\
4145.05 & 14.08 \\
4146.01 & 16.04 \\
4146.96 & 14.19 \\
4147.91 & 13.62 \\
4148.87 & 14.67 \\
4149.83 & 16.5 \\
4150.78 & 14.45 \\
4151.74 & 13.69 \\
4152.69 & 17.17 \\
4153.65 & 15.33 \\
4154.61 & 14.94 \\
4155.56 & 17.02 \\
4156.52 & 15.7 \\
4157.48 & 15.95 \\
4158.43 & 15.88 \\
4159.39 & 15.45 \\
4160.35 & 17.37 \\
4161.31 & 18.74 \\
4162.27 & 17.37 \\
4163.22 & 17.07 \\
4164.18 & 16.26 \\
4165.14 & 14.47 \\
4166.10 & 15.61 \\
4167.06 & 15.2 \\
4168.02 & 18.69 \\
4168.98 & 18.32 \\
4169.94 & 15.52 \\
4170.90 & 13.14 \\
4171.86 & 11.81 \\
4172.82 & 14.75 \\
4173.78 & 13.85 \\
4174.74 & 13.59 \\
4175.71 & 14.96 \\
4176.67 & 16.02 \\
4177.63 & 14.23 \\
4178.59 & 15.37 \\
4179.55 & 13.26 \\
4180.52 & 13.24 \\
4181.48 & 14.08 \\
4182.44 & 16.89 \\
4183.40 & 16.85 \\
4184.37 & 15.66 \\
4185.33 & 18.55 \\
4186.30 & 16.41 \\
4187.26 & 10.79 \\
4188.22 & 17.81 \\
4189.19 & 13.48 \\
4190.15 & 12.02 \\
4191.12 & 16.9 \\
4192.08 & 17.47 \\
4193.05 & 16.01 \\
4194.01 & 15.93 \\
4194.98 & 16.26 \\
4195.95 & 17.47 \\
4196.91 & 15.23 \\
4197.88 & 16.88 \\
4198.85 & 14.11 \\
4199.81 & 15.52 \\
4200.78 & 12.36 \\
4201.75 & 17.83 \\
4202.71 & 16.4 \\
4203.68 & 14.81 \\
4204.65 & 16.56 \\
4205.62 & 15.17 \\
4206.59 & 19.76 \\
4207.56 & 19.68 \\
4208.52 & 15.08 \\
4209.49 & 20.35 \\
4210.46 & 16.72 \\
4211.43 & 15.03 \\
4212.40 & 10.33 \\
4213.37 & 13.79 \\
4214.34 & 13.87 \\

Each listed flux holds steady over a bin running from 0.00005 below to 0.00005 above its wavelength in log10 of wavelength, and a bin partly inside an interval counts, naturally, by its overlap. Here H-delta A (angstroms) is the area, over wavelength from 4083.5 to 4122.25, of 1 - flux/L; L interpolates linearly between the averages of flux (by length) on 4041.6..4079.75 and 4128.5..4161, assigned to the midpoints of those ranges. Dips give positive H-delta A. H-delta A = 0.1 angstroms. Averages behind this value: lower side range 15.8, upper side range 15.8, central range 15.8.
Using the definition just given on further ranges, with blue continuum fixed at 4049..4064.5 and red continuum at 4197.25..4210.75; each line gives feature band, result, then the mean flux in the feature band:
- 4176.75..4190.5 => 1.23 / 15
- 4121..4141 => 0.26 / 16.1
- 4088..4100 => 0.15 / 15.9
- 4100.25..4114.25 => 1.35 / 14.6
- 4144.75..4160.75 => 0.90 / 15.4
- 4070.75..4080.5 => 0.63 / 15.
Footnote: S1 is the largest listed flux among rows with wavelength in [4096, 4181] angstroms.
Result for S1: 20.99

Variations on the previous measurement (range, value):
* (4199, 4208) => 19.76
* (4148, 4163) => 18.74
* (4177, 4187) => 18.55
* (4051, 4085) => 21.77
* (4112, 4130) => 19.13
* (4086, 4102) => 21.59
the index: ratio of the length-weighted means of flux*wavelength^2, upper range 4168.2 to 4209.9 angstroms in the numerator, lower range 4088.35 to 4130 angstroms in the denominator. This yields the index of 1.05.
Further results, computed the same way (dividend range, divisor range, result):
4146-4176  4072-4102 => 1.01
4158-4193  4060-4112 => 1.04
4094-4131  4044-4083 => 0.99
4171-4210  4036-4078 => 1.02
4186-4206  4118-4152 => 1.01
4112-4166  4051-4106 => 1.04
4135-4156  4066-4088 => 1.00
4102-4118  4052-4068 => 0.98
